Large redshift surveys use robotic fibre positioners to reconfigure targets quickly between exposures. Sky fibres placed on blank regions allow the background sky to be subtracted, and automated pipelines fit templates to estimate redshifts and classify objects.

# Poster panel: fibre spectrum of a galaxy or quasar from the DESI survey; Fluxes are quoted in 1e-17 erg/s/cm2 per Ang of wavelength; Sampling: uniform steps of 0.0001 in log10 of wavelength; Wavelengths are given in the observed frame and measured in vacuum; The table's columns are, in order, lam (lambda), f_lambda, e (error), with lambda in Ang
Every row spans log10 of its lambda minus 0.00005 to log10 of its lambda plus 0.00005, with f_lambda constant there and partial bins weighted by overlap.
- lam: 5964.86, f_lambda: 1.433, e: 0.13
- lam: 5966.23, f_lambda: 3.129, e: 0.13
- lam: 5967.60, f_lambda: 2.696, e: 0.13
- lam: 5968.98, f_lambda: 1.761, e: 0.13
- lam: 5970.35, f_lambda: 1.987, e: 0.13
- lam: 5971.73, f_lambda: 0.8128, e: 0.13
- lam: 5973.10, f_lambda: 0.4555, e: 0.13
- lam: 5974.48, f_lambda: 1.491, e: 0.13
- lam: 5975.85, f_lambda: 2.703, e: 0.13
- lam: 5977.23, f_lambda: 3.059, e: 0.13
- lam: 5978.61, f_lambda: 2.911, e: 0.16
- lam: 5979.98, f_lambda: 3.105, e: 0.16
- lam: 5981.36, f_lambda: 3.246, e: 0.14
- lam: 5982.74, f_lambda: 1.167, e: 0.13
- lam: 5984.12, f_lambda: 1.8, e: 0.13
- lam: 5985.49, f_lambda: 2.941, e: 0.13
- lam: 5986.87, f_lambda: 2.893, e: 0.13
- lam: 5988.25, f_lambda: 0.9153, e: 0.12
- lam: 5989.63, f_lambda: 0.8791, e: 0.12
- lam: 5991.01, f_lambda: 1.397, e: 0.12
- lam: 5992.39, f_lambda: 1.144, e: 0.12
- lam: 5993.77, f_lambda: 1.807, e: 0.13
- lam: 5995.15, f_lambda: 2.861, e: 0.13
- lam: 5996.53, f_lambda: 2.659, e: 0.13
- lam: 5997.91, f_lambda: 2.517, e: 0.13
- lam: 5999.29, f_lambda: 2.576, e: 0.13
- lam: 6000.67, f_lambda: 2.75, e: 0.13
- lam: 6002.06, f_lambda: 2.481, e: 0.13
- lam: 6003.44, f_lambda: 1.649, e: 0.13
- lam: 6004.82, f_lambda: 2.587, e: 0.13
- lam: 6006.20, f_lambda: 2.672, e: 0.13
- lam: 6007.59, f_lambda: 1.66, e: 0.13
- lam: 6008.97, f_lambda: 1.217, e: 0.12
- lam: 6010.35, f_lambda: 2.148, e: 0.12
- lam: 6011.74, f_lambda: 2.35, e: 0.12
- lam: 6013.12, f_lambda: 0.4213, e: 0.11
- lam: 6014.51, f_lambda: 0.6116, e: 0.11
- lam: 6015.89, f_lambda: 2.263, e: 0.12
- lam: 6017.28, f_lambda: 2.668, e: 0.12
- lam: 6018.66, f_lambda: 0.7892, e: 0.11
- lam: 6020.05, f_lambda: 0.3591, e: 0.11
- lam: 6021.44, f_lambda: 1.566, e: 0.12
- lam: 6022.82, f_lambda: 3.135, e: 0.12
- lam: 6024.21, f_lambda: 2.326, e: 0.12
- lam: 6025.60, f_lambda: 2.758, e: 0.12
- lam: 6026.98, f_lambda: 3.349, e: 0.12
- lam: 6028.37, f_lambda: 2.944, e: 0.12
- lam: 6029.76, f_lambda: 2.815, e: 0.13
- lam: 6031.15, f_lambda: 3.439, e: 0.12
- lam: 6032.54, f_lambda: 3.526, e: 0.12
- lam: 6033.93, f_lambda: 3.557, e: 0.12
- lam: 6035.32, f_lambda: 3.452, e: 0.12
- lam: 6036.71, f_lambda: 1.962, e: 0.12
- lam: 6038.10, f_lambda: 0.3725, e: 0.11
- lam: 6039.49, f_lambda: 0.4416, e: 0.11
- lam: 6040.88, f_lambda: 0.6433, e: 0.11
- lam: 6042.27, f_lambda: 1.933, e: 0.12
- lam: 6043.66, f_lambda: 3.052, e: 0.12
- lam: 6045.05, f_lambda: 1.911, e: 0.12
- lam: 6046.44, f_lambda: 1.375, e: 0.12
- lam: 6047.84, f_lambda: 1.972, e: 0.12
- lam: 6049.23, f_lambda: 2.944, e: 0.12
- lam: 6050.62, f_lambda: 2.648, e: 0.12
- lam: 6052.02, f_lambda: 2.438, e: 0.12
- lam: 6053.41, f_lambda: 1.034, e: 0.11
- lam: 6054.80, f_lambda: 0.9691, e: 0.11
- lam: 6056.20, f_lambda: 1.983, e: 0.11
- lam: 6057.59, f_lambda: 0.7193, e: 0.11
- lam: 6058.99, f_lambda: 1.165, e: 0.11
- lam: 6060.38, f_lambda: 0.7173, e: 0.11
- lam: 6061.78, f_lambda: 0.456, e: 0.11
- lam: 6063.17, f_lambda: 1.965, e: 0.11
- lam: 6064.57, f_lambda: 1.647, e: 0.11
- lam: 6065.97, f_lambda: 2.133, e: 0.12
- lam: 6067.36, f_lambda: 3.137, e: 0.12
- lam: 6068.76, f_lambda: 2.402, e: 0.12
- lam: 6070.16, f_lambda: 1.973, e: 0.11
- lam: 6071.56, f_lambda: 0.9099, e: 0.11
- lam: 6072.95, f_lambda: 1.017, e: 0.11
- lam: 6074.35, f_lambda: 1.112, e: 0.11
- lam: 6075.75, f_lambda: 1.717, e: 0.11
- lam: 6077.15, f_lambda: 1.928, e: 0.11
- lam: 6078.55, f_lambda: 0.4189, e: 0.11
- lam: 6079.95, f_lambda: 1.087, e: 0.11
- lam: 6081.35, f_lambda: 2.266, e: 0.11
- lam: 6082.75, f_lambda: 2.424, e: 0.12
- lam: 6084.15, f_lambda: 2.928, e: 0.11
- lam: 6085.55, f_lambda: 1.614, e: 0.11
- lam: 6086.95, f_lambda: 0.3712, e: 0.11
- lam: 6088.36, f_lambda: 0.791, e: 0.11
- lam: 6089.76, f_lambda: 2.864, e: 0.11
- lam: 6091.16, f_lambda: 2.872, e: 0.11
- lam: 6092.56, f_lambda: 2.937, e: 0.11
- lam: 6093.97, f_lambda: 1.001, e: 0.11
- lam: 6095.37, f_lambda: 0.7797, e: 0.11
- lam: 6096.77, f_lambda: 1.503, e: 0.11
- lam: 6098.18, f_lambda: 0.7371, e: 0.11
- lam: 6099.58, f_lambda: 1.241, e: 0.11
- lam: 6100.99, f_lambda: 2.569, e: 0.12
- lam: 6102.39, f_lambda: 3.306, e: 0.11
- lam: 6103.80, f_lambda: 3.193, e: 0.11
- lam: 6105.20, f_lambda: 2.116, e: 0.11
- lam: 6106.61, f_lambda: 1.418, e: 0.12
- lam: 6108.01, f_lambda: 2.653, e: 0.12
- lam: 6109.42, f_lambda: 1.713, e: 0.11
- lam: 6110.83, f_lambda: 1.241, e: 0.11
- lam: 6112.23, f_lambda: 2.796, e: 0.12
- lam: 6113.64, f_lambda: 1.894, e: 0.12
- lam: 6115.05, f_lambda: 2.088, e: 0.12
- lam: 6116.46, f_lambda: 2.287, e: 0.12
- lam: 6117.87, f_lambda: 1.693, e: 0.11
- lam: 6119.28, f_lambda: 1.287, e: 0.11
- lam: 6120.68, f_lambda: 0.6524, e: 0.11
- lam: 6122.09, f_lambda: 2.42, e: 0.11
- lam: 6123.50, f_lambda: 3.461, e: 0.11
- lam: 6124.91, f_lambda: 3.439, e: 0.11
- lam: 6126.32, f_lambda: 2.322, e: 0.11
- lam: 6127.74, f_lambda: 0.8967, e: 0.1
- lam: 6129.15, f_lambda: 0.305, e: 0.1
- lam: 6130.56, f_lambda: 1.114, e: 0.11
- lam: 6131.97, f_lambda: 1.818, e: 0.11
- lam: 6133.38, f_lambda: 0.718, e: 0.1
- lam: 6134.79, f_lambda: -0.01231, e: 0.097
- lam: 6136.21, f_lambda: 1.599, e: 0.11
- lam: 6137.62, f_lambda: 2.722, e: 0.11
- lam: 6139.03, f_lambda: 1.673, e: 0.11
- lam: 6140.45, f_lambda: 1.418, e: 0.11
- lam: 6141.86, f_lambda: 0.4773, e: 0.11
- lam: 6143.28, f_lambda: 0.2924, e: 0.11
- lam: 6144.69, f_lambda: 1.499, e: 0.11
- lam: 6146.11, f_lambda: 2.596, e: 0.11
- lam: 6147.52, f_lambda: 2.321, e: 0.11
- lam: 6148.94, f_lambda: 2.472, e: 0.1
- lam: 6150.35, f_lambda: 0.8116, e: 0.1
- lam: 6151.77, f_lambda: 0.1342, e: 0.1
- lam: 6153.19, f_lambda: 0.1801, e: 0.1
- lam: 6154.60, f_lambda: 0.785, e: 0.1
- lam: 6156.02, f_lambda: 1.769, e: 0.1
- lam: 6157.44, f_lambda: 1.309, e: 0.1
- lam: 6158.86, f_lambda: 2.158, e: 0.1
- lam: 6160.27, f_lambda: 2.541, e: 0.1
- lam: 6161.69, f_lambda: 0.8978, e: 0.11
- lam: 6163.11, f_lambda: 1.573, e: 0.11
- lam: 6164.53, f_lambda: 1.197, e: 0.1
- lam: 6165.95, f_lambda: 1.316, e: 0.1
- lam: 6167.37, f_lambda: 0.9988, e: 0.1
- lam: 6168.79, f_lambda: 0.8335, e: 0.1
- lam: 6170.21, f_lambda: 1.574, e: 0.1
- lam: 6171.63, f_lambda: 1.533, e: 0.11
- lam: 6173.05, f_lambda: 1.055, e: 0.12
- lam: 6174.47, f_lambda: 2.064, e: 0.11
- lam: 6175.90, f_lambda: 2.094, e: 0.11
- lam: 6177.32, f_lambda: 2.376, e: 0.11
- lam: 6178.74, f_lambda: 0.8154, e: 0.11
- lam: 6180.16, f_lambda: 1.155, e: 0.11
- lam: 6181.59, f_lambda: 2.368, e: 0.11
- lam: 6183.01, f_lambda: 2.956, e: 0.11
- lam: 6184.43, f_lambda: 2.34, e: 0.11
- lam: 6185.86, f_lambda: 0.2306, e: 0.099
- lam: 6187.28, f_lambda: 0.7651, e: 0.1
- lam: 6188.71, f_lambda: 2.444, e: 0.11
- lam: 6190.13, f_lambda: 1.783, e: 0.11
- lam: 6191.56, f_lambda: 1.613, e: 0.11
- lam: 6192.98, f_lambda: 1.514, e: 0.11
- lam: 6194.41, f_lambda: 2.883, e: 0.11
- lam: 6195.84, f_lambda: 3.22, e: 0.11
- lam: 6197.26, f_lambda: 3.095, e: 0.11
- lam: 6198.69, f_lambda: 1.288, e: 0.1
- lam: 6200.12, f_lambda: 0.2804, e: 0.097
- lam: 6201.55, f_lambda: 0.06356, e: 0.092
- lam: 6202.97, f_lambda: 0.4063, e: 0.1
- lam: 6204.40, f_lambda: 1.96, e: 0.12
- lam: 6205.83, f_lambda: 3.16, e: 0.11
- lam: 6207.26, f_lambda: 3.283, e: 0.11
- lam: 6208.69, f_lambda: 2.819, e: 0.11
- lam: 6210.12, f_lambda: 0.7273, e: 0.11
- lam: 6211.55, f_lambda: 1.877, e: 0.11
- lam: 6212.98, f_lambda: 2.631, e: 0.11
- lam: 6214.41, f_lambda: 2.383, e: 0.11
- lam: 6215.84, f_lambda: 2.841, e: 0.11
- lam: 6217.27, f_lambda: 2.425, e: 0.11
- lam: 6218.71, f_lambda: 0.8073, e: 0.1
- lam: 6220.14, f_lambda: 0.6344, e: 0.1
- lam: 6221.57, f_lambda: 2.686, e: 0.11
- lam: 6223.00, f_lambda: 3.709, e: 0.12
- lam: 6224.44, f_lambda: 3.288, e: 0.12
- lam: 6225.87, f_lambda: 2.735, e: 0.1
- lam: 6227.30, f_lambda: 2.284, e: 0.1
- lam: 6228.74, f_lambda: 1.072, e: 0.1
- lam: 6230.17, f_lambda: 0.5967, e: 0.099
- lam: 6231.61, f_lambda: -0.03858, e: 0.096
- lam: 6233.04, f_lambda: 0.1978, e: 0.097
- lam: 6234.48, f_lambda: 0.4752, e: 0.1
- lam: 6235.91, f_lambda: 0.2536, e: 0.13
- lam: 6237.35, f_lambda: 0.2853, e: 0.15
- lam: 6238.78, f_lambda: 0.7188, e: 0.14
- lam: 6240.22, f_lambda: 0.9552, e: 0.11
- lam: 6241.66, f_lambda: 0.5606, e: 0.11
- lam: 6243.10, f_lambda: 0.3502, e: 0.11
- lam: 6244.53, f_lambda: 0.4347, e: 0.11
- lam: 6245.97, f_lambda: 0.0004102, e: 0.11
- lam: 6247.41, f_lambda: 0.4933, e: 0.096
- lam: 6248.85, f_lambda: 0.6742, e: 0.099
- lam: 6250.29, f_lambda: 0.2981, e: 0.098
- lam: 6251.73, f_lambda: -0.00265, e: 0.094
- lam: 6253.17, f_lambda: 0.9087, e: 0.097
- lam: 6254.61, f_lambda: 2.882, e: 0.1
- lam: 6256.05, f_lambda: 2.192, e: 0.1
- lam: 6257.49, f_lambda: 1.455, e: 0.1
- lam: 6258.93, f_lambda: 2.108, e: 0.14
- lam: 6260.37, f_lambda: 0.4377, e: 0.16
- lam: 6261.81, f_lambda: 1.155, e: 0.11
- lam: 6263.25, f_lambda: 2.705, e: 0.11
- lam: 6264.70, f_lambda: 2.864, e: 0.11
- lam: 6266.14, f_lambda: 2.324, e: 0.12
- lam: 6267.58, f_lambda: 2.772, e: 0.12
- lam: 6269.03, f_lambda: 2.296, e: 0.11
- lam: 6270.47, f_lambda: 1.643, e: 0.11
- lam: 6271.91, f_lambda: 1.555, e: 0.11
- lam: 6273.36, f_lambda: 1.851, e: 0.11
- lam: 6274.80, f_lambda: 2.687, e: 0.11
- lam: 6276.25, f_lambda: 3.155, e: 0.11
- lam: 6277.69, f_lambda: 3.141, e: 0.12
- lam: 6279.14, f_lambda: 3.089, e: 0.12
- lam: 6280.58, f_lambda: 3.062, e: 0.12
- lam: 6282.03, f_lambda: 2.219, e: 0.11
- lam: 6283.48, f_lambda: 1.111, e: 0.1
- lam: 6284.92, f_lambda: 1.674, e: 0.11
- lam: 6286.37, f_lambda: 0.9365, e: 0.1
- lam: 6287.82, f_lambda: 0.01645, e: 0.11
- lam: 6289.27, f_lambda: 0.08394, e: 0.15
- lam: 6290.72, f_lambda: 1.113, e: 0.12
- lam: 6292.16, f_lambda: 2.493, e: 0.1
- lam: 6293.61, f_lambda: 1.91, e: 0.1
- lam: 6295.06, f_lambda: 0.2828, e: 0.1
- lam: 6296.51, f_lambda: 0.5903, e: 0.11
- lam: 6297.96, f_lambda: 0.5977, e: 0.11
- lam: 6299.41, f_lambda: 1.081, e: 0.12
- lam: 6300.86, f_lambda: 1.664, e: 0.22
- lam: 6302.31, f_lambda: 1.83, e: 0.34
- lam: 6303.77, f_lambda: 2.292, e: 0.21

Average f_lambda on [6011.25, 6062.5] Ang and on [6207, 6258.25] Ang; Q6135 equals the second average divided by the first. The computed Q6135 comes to 0.7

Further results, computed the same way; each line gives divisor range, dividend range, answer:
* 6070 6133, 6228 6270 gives 0.61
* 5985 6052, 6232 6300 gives 0.64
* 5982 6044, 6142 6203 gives 0.74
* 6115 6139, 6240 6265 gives 0.66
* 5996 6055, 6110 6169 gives 0.72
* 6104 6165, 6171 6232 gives 1.16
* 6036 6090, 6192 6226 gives 1.30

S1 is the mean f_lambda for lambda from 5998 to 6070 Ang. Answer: 2.01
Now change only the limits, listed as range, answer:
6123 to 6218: 1.66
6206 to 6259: 1.41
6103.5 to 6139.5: 1.81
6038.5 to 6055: 1.78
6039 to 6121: 1.76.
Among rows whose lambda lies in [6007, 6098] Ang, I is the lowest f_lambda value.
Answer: 0.3591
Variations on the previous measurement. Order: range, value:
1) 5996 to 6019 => 0.4213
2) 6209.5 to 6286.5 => -0.03858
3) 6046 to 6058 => 0.7193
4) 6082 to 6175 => -0.01231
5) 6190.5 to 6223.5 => 0.06356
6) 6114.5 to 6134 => 0.305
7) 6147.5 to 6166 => 0.1342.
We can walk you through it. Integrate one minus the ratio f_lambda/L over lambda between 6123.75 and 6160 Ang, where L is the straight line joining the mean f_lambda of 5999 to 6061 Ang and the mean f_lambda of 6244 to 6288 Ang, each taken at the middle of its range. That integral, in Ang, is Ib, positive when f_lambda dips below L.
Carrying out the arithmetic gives 8.4 Ang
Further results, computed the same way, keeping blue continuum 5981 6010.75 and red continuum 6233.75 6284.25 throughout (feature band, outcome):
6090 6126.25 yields -4.5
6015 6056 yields -3.2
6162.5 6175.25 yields 2.7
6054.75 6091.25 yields 5.8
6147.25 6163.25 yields 3.3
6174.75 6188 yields 0.0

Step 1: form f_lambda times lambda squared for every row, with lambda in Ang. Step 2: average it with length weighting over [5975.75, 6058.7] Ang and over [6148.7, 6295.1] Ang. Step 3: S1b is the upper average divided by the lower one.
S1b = 0.8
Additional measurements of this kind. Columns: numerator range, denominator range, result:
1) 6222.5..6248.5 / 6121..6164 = 0.67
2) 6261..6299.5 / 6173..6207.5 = 1.03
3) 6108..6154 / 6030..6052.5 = 0.73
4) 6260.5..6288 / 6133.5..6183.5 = 1.51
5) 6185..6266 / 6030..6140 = 0.86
